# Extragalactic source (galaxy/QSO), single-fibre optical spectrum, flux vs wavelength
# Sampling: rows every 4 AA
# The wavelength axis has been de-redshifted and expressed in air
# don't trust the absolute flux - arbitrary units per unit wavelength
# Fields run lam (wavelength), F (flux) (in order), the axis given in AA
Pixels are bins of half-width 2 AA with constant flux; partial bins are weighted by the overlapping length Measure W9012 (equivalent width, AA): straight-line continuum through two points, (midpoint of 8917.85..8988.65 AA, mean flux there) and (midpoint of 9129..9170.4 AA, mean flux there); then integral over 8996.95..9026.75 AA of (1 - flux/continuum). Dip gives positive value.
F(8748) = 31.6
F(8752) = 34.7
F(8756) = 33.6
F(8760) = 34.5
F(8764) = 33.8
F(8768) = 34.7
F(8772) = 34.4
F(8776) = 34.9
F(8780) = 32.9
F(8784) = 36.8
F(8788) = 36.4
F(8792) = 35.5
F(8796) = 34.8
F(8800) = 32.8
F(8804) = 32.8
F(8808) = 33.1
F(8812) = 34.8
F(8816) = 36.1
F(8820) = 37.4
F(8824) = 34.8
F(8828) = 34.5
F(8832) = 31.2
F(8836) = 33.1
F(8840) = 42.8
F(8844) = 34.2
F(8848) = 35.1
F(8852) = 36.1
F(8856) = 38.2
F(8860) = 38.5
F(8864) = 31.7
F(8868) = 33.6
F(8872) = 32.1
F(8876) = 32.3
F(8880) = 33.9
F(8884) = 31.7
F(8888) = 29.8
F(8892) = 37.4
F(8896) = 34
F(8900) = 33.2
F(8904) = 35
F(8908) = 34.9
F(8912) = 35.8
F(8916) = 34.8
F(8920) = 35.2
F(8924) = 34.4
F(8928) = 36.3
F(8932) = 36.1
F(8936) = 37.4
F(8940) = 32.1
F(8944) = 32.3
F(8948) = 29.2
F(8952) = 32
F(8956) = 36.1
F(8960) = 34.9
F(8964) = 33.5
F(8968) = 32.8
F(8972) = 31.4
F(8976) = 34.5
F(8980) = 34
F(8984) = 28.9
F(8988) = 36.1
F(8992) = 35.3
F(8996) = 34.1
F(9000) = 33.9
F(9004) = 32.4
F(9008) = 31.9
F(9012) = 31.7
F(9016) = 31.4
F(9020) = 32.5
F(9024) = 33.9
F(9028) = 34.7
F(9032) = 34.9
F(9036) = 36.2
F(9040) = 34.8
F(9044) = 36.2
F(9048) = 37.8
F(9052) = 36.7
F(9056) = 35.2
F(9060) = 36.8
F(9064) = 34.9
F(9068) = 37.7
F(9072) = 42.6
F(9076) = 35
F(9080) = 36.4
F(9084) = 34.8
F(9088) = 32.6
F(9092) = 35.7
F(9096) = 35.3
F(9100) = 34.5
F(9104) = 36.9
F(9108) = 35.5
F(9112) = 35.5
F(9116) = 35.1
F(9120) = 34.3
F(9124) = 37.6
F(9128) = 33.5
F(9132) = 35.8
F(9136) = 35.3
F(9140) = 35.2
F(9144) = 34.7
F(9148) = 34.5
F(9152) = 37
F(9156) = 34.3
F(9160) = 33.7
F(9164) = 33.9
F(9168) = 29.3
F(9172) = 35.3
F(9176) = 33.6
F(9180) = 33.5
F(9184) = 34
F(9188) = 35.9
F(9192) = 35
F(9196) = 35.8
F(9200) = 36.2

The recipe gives 1.1 AA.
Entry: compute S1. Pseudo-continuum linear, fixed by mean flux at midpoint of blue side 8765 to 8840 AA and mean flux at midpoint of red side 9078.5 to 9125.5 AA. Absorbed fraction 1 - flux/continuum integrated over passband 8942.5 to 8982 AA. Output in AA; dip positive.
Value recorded 2.2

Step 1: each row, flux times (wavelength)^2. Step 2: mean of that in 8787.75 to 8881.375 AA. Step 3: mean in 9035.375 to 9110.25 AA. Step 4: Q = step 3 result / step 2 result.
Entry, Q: 1.1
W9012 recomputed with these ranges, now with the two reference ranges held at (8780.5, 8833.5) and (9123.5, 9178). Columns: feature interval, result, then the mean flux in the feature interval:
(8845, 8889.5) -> 0.9 AA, 34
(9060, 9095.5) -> -1.7 AA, 36.2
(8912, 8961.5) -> 0.4 AA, 34.3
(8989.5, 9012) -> 0.7 AA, 33.4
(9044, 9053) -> -0.7 AA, 37.1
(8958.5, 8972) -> 0.5 AA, 33.3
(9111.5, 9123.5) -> -0.3 AA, 35.2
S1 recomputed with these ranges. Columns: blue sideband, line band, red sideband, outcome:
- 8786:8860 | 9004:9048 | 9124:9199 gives 1.2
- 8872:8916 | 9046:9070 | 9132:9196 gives -1.6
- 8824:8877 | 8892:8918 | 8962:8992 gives -0.5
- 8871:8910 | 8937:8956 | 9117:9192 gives 0.8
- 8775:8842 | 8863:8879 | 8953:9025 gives 0.8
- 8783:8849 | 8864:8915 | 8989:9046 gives 1.5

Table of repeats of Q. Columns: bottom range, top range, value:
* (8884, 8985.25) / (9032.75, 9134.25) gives 1.10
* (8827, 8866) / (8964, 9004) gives 0.97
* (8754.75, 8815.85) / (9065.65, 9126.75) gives 1.12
